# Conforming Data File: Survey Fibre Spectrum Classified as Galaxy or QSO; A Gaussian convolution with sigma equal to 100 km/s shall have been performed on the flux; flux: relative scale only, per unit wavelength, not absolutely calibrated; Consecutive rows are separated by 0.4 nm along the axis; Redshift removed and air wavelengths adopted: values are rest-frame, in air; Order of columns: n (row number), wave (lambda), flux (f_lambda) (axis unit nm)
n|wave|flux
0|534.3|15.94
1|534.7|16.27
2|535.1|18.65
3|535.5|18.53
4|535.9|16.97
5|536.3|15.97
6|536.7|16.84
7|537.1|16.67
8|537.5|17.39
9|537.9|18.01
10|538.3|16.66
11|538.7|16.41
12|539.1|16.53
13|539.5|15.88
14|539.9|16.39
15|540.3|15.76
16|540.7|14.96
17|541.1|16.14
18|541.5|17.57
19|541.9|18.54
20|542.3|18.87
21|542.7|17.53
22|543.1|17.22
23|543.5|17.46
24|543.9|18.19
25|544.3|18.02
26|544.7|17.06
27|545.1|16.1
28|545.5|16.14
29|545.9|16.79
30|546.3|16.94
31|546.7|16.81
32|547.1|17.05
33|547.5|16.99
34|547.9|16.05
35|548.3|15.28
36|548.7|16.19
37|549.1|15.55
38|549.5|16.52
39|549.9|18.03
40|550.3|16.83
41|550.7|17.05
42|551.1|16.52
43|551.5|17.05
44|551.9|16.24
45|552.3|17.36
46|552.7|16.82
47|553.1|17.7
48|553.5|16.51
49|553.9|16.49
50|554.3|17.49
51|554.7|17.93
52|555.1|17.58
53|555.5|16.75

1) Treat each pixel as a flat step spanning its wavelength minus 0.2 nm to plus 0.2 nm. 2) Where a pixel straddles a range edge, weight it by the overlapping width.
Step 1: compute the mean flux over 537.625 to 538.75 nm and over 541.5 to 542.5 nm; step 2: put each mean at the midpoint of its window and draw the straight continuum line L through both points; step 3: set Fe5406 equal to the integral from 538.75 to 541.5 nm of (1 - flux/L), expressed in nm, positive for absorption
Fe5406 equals 0.27 nm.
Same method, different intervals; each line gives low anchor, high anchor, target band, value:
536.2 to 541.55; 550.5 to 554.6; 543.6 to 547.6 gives -0.07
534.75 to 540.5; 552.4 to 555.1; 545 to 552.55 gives 0.22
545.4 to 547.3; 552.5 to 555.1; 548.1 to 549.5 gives 0.09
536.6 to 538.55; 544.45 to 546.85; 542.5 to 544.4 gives -0.10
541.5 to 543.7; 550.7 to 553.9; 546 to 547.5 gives 0.04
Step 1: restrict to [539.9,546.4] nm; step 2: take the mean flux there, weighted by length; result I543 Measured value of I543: 17.1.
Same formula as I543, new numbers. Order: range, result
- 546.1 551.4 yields 16.6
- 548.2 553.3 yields 16.7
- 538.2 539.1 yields 16.5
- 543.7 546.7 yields 17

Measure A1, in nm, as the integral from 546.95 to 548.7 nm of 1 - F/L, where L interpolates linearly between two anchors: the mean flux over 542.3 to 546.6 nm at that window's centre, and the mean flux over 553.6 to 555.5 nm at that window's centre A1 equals 0.09 nm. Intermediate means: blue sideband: 17.2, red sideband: 17.3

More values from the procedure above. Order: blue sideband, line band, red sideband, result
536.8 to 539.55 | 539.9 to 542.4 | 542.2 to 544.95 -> 0.07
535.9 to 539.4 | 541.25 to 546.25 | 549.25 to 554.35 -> -0.17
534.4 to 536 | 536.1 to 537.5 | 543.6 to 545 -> 0.07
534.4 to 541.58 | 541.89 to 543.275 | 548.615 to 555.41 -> -0.10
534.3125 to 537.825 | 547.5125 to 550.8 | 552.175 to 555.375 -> 0.14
